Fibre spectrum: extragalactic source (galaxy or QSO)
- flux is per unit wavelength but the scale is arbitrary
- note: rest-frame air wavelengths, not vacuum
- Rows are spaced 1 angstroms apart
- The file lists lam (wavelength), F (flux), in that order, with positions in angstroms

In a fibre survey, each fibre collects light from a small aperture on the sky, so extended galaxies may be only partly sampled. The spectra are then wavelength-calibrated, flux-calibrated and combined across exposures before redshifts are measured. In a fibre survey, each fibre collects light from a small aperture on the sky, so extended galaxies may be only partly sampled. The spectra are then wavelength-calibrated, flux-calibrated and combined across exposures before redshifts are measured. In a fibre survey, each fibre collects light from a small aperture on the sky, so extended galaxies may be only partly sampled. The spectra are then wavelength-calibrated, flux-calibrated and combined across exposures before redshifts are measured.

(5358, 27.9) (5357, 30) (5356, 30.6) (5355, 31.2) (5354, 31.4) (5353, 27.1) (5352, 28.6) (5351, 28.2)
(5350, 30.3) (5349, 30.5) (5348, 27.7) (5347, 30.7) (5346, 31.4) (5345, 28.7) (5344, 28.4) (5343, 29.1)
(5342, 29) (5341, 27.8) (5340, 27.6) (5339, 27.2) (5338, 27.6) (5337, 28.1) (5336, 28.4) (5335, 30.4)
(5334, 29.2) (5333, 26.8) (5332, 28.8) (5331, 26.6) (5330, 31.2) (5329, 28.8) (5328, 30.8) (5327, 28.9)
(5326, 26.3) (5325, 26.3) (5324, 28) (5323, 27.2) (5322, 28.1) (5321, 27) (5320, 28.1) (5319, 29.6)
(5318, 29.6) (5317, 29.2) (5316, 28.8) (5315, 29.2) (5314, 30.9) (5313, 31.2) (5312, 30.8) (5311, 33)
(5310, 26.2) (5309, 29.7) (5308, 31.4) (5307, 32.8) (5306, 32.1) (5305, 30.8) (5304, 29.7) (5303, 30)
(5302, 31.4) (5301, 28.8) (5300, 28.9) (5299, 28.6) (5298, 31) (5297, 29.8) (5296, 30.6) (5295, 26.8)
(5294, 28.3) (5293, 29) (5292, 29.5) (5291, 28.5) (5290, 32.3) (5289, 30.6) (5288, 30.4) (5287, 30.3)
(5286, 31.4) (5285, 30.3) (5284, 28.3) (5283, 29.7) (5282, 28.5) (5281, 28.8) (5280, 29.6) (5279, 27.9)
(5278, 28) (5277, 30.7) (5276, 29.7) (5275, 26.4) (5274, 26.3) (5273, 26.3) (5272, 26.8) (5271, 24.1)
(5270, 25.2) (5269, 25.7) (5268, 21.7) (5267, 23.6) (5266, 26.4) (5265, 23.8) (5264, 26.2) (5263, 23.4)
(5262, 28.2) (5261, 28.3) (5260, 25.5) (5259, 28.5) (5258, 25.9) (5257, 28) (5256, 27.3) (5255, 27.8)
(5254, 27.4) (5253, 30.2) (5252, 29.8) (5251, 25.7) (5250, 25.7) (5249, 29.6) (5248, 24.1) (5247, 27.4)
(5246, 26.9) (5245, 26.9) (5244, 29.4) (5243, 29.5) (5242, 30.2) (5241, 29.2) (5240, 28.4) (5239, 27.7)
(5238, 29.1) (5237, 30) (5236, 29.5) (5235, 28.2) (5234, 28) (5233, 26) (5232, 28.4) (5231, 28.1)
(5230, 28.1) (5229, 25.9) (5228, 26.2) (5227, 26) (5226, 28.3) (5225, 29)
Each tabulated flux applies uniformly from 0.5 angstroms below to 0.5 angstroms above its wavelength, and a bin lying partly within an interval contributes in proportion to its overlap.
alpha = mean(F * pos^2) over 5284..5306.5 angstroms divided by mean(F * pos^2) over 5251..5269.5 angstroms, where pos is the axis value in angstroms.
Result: 1.1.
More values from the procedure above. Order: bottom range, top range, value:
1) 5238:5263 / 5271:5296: 1.05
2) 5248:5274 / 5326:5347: 1.12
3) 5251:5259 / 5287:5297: 1.07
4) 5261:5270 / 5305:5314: 1.25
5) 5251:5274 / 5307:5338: 1.13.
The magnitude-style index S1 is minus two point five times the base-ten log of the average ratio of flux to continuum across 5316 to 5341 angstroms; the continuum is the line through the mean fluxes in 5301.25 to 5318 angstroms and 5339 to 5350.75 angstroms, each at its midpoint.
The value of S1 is 0.05 mag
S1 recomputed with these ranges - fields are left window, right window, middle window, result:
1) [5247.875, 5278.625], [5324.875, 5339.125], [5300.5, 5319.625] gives -0.09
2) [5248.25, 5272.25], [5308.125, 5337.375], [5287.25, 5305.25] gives -0.07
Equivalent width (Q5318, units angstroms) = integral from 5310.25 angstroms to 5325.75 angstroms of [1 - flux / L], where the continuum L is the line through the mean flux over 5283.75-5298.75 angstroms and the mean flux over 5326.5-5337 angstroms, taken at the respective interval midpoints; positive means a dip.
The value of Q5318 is 0.1 angstroms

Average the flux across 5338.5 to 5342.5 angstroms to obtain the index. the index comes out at 27.9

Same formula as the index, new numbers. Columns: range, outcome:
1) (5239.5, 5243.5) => 29.3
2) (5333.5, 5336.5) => 29.3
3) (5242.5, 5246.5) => 28.2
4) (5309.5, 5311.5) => 29.6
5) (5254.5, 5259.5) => 27.5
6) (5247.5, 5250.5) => 26.5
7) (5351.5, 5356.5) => 29.8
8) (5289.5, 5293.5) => 29.8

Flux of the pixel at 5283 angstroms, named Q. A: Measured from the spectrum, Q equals 29.7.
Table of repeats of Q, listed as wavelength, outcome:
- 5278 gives 28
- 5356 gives 30.6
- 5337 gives 28.1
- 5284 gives 28.3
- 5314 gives 30.9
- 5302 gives 31.4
